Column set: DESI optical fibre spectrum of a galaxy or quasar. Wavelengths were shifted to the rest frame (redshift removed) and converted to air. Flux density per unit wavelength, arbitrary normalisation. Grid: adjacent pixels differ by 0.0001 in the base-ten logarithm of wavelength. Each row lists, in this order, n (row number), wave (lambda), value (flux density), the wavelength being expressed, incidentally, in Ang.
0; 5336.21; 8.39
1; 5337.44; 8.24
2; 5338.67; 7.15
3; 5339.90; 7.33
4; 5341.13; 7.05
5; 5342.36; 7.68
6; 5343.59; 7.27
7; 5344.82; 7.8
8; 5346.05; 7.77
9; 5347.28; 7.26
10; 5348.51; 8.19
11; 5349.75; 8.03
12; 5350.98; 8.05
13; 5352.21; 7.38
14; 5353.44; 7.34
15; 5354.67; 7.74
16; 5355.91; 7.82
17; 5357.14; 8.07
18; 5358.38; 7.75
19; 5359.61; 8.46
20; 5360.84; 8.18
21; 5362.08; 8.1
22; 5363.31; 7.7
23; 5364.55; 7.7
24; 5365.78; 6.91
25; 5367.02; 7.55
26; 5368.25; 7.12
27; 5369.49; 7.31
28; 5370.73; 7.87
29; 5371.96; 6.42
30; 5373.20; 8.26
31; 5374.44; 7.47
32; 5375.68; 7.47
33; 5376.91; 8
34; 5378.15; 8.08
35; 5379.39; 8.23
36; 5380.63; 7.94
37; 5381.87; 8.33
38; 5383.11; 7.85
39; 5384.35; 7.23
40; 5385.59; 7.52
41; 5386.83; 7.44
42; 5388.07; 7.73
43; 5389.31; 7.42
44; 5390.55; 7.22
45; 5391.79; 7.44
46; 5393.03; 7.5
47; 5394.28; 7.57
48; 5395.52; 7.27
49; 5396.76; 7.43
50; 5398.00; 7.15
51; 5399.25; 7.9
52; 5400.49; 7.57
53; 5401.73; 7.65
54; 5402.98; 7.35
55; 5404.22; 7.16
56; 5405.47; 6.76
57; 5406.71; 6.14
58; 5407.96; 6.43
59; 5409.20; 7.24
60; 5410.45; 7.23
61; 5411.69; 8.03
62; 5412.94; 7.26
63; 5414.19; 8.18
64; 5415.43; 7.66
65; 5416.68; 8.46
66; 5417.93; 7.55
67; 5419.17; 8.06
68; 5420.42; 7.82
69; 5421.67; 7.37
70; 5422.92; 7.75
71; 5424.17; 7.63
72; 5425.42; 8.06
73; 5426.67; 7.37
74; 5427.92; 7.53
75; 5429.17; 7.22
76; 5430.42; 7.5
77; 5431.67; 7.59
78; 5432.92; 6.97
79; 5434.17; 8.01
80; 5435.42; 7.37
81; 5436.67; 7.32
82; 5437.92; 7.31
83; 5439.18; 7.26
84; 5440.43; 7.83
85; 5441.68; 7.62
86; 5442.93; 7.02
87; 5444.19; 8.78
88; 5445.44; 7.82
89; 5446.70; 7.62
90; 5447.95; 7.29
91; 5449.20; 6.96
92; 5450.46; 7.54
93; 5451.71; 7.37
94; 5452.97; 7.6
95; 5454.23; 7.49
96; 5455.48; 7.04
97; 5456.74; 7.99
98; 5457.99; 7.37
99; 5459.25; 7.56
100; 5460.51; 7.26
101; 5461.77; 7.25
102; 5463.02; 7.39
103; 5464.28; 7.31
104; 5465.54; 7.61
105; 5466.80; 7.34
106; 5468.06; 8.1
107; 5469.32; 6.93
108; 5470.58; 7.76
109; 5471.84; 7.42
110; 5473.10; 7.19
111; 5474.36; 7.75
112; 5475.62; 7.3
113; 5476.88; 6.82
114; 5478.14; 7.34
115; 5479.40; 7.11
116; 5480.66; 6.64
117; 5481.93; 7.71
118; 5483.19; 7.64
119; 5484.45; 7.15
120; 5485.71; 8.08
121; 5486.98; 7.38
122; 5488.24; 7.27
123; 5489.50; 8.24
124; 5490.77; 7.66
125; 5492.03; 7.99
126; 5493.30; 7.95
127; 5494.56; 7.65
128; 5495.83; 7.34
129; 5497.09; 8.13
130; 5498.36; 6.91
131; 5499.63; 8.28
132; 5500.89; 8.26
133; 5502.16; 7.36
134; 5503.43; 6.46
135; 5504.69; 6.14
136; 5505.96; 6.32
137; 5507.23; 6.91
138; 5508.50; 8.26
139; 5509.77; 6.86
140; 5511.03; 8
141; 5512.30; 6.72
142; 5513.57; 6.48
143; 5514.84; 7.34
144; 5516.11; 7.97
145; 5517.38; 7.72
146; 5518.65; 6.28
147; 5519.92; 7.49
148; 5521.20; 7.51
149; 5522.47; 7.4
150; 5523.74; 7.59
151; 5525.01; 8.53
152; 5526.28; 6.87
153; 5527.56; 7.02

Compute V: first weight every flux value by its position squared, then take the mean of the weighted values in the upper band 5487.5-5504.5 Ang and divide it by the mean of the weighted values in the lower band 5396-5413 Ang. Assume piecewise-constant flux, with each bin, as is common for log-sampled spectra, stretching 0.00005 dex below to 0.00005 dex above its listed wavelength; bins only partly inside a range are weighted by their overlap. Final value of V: 1.1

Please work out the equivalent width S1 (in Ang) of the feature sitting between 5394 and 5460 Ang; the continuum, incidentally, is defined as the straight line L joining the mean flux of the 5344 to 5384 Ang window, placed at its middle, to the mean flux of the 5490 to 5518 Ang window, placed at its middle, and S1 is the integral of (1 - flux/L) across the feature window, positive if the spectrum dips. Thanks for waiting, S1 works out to 0.87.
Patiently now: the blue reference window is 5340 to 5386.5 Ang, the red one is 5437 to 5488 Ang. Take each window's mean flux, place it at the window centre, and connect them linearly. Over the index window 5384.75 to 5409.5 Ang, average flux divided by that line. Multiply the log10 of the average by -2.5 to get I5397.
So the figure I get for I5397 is 0.05 mag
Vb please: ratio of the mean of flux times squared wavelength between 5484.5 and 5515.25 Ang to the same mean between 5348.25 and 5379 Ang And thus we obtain 1.0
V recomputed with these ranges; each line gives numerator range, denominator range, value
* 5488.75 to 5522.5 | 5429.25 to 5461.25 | 1.01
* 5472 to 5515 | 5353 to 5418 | 1.01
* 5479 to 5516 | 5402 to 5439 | 1.02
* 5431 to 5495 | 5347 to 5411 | 1.02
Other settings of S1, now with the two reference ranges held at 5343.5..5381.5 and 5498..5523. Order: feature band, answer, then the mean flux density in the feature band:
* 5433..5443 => 0.02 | 7.47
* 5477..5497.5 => -0.68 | 7.56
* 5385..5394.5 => 0.20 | 7.47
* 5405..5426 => 0.11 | 7.51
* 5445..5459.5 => -0.07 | 7.46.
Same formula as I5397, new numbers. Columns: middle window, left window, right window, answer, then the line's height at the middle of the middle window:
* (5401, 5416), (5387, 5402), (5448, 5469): 0.03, 7.47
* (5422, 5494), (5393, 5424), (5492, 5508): -0.01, 7.4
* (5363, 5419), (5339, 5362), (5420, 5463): 0.02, 7.63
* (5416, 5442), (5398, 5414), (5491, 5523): -0.05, 7.27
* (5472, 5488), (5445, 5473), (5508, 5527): 0.01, 7.43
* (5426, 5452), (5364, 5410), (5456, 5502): 0.00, 7.49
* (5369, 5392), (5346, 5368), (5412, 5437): 0.01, 7.72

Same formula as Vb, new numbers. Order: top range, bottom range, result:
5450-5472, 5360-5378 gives 1.02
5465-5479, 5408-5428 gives 0.99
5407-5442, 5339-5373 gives 1.01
